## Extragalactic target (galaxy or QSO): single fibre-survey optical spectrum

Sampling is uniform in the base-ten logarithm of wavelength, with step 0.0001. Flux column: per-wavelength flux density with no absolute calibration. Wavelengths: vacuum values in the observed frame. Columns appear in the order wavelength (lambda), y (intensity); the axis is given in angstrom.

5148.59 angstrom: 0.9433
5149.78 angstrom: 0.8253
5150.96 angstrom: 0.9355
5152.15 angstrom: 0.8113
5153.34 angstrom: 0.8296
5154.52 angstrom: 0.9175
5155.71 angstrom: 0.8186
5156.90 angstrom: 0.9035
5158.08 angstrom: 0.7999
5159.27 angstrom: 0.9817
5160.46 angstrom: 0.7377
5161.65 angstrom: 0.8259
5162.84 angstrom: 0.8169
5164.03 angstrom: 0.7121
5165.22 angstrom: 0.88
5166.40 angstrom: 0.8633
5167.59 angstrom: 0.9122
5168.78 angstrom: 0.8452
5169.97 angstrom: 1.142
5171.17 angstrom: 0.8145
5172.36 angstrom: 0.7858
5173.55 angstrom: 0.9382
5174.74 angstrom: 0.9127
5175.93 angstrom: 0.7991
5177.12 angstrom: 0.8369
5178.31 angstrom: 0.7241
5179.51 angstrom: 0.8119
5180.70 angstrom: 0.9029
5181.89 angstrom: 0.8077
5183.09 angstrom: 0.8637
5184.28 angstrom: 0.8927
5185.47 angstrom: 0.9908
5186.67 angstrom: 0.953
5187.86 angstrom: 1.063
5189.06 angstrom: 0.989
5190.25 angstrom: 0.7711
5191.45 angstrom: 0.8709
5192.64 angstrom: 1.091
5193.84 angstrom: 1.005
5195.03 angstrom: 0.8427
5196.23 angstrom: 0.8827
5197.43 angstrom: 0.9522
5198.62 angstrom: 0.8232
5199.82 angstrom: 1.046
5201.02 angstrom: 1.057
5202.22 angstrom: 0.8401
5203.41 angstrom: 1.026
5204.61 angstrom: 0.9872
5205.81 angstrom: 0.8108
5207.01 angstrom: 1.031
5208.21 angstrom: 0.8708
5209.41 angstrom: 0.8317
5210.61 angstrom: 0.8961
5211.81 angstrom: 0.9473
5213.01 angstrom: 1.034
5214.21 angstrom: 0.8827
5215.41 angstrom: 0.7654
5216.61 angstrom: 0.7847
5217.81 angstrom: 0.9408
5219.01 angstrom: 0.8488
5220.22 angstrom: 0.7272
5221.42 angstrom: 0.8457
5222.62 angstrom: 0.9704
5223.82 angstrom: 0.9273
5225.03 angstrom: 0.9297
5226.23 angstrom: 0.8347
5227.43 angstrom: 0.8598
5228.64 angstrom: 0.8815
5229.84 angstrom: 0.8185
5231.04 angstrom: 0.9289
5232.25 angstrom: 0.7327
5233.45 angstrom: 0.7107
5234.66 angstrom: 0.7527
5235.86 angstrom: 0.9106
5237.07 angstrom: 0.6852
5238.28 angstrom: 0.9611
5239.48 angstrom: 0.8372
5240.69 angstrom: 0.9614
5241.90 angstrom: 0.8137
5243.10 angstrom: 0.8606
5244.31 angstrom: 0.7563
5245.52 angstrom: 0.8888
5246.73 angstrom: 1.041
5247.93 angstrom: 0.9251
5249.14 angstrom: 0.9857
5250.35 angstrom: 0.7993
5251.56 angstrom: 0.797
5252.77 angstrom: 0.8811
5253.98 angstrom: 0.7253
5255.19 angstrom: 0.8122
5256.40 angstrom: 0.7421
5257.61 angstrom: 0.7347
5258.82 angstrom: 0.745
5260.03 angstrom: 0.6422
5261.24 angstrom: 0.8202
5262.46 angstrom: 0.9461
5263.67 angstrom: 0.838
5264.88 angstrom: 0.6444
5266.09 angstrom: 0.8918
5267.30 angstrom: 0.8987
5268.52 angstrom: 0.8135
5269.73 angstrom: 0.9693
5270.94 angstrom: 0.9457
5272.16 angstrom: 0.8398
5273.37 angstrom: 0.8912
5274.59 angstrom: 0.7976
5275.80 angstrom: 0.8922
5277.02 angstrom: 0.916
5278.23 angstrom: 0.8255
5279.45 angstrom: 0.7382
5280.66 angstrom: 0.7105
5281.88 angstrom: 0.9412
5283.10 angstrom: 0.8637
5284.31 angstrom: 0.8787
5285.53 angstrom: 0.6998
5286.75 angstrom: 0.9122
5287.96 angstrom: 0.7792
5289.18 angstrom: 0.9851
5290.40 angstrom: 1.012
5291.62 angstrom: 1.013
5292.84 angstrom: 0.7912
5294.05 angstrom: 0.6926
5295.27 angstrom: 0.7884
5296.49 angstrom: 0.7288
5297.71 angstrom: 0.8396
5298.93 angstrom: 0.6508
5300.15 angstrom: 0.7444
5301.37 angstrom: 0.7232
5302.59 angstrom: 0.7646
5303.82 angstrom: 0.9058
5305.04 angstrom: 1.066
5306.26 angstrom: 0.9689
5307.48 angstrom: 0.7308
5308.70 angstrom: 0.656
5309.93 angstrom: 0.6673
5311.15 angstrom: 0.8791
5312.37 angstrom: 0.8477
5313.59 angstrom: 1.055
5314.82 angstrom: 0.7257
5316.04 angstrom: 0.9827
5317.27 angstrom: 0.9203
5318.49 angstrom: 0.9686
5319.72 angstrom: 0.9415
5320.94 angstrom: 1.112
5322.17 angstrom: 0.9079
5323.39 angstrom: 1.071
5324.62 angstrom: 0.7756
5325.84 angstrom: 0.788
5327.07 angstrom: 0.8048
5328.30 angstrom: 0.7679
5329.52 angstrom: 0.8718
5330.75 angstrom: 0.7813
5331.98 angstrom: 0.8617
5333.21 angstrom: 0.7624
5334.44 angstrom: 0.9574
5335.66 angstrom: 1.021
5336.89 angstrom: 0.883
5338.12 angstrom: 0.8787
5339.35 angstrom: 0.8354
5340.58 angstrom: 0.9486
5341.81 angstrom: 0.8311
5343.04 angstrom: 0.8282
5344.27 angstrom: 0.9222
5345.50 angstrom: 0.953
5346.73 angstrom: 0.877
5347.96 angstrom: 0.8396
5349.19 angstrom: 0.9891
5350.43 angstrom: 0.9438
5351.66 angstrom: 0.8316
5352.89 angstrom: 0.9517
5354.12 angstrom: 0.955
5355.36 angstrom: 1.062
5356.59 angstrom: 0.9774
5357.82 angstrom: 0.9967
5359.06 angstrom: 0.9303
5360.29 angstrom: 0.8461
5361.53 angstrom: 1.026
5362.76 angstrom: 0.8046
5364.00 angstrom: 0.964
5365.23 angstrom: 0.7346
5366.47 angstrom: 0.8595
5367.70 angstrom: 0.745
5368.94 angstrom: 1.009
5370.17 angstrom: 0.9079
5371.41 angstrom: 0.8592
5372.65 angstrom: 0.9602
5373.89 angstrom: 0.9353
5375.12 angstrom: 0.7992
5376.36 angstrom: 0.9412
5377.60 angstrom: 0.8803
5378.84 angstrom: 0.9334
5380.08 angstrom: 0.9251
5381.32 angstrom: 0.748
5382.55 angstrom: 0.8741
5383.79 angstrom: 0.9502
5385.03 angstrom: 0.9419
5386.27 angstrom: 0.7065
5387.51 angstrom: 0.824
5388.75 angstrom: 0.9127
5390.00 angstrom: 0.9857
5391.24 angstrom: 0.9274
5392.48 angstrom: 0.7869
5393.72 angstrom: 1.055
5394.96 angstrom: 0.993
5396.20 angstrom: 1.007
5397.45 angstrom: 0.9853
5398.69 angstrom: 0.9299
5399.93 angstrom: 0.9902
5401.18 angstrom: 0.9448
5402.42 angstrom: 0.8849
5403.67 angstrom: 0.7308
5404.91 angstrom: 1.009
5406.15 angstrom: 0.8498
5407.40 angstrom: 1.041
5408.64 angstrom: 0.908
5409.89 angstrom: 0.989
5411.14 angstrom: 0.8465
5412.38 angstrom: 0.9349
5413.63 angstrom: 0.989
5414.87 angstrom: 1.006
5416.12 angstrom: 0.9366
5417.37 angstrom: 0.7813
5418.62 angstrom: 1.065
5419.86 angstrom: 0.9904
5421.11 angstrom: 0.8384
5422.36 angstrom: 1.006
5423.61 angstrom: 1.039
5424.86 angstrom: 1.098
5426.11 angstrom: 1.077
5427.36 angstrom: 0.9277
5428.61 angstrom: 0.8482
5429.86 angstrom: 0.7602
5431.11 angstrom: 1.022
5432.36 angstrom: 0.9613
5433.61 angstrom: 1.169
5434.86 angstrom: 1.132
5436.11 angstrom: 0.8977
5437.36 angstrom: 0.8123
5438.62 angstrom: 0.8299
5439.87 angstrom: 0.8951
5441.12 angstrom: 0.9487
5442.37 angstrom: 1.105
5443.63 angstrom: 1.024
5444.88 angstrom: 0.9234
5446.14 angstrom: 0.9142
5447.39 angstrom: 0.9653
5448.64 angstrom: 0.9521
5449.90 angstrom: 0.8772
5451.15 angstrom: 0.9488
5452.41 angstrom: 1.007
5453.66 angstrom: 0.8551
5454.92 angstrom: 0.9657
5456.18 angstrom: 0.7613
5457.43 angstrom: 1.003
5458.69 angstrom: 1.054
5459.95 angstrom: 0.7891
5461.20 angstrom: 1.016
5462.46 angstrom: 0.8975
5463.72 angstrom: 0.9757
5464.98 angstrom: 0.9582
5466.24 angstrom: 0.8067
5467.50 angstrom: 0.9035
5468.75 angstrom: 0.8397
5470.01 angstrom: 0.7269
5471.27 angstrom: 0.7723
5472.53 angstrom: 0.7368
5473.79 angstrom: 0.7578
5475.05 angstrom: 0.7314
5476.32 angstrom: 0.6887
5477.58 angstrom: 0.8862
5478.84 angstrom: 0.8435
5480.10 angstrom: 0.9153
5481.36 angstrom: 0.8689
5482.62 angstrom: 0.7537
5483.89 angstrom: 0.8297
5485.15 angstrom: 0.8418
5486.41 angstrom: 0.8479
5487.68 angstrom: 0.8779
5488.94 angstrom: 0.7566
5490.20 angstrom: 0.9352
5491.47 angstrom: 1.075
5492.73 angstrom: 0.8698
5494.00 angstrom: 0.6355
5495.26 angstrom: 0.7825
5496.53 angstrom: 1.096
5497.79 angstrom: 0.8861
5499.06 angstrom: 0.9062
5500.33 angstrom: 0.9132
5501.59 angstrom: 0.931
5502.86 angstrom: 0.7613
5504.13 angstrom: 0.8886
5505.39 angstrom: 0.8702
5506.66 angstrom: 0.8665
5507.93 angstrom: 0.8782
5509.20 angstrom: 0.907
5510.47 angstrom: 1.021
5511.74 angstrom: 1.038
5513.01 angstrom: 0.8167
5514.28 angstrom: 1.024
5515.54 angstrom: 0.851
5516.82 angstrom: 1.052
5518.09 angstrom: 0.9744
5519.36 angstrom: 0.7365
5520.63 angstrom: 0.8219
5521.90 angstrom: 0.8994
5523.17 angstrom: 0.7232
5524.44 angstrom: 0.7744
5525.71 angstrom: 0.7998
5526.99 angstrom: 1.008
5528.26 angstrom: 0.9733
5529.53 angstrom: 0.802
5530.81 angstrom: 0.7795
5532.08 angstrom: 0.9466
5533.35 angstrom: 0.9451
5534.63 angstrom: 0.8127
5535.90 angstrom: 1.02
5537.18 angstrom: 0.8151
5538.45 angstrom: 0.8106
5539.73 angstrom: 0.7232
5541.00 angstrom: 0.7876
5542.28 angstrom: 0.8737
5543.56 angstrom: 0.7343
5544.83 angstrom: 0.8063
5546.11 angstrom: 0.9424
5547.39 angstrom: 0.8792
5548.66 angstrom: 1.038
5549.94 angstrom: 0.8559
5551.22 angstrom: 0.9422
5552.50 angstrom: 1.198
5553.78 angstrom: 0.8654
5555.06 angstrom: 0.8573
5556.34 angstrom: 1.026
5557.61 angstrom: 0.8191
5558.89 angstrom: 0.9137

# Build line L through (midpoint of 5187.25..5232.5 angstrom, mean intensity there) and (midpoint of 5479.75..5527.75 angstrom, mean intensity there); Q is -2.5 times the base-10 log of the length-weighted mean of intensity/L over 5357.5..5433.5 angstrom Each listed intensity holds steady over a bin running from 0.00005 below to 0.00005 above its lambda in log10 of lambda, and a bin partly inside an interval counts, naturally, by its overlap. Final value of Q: -0.04 mag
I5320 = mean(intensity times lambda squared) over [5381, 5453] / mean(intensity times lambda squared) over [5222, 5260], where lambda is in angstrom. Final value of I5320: 1.2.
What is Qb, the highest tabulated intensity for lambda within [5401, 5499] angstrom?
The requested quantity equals 1.169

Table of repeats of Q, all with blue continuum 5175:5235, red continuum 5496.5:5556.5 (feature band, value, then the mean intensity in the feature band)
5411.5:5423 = -0.07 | 0.948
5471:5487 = 0.11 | 0.806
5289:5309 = 0.08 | 0.826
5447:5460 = -0.05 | 0.93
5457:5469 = -0.04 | 0.926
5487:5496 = 0.05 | 0.85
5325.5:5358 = 0.00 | 0.893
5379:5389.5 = 0.03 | 0.865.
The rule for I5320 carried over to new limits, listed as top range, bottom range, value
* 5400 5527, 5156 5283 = 1.14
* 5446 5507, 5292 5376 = 1.05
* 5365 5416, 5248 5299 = 1.14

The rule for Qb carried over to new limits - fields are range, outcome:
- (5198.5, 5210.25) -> 1.057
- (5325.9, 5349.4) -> 1.021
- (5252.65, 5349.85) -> 1.112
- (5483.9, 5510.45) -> 1.096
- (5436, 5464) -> 1.105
